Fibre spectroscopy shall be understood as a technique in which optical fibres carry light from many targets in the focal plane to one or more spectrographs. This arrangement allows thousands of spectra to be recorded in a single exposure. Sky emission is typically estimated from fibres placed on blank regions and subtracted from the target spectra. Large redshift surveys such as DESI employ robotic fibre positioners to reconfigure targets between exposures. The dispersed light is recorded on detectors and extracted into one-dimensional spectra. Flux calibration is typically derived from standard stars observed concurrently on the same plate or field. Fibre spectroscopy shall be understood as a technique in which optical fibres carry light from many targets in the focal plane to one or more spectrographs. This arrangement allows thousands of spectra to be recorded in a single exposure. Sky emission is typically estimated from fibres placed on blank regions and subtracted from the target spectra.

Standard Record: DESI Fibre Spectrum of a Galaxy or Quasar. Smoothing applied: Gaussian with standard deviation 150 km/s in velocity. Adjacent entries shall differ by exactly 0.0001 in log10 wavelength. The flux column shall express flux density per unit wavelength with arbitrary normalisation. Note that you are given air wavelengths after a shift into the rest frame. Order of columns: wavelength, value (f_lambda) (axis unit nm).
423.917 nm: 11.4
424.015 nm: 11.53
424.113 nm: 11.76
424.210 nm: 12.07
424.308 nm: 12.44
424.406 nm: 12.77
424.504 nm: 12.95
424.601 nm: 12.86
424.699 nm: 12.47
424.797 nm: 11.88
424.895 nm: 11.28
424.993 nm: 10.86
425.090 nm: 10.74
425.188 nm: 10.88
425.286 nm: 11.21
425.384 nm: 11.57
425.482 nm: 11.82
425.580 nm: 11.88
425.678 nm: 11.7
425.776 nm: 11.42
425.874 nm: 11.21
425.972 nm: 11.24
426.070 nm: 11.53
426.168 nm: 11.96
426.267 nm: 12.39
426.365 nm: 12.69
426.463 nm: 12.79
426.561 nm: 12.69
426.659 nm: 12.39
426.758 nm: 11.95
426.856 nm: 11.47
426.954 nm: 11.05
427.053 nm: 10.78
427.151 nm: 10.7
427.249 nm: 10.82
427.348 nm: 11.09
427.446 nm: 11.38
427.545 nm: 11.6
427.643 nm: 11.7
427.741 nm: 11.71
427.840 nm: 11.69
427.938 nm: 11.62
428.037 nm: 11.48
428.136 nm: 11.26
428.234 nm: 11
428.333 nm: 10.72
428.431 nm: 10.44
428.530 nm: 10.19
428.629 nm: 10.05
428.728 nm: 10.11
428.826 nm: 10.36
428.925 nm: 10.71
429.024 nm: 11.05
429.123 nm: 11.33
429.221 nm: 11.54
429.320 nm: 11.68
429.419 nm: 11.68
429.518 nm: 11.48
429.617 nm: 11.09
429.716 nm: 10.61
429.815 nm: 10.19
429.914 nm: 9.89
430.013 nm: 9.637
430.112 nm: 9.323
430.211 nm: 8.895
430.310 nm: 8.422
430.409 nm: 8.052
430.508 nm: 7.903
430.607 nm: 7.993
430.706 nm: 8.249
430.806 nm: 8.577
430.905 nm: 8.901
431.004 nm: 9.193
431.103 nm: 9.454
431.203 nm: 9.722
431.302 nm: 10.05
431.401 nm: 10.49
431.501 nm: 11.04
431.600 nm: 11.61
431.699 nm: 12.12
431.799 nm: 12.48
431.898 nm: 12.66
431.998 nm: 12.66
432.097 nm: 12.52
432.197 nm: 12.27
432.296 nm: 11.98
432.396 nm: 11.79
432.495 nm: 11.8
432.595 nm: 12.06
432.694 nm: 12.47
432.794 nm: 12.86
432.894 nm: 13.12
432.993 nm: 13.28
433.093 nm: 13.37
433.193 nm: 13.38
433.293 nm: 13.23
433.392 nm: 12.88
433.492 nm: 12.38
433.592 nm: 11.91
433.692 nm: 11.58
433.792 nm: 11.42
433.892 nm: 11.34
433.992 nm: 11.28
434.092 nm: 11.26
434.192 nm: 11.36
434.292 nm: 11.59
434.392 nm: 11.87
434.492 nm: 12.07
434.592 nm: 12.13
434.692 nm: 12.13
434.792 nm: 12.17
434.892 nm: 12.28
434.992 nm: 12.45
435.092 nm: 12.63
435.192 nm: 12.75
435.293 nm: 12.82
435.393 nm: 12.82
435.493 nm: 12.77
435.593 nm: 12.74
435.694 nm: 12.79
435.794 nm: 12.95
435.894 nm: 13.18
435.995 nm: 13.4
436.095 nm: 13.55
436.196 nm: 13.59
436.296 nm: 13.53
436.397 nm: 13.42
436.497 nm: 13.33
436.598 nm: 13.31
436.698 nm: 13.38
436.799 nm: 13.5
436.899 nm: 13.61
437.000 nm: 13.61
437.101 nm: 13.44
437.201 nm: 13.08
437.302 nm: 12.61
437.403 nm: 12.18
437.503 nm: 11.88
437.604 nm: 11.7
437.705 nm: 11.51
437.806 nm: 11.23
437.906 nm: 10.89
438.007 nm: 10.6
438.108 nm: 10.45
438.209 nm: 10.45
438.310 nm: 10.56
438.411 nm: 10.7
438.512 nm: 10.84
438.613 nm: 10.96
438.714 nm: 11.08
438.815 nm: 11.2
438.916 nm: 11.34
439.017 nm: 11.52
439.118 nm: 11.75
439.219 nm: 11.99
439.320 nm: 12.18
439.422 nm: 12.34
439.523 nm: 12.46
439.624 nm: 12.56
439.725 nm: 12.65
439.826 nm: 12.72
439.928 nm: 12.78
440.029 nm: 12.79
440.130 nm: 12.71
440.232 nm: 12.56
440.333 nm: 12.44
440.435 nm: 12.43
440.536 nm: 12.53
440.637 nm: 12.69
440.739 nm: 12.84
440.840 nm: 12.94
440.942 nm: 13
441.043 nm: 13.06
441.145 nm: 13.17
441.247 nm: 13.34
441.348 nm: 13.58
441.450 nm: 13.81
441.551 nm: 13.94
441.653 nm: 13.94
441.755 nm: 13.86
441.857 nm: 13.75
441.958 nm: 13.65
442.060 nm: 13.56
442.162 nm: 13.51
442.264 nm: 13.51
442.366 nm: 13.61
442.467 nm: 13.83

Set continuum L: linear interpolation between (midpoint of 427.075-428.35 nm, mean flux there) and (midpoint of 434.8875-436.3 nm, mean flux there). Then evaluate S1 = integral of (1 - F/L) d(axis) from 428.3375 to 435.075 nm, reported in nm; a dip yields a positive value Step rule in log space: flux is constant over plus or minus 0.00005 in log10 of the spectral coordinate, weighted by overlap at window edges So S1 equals 0.56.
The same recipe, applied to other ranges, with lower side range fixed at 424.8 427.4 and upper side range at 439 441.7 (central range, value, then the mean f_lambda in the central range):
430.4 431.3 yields 0.24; 8.77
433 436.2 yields -0.04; 12.4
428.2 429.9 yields 0.14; 10.8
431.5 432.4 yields -0.01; 12.2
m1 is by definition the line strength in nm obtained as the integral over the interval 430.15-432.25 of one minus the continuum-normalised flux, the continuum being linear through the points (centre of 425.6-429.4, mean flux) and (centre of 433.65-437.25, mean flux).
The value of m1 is 0.32 nm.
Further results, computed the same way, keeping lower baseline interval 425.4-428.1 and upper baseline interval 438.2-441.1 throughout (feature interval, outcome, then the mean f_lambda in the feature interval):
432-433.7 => -0.10 nm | 12.6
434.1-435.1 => -0.01 nm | 12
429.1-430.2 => 0.10 nm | 10.7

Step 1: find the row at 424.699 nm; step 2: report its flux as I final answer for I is 12.47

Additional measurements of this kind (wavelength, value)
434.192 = 11.36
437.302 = 12.61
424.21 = 12.07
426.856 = 11.47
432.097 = 12.52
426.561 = 12.69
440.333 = 12.44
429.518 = 11.48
